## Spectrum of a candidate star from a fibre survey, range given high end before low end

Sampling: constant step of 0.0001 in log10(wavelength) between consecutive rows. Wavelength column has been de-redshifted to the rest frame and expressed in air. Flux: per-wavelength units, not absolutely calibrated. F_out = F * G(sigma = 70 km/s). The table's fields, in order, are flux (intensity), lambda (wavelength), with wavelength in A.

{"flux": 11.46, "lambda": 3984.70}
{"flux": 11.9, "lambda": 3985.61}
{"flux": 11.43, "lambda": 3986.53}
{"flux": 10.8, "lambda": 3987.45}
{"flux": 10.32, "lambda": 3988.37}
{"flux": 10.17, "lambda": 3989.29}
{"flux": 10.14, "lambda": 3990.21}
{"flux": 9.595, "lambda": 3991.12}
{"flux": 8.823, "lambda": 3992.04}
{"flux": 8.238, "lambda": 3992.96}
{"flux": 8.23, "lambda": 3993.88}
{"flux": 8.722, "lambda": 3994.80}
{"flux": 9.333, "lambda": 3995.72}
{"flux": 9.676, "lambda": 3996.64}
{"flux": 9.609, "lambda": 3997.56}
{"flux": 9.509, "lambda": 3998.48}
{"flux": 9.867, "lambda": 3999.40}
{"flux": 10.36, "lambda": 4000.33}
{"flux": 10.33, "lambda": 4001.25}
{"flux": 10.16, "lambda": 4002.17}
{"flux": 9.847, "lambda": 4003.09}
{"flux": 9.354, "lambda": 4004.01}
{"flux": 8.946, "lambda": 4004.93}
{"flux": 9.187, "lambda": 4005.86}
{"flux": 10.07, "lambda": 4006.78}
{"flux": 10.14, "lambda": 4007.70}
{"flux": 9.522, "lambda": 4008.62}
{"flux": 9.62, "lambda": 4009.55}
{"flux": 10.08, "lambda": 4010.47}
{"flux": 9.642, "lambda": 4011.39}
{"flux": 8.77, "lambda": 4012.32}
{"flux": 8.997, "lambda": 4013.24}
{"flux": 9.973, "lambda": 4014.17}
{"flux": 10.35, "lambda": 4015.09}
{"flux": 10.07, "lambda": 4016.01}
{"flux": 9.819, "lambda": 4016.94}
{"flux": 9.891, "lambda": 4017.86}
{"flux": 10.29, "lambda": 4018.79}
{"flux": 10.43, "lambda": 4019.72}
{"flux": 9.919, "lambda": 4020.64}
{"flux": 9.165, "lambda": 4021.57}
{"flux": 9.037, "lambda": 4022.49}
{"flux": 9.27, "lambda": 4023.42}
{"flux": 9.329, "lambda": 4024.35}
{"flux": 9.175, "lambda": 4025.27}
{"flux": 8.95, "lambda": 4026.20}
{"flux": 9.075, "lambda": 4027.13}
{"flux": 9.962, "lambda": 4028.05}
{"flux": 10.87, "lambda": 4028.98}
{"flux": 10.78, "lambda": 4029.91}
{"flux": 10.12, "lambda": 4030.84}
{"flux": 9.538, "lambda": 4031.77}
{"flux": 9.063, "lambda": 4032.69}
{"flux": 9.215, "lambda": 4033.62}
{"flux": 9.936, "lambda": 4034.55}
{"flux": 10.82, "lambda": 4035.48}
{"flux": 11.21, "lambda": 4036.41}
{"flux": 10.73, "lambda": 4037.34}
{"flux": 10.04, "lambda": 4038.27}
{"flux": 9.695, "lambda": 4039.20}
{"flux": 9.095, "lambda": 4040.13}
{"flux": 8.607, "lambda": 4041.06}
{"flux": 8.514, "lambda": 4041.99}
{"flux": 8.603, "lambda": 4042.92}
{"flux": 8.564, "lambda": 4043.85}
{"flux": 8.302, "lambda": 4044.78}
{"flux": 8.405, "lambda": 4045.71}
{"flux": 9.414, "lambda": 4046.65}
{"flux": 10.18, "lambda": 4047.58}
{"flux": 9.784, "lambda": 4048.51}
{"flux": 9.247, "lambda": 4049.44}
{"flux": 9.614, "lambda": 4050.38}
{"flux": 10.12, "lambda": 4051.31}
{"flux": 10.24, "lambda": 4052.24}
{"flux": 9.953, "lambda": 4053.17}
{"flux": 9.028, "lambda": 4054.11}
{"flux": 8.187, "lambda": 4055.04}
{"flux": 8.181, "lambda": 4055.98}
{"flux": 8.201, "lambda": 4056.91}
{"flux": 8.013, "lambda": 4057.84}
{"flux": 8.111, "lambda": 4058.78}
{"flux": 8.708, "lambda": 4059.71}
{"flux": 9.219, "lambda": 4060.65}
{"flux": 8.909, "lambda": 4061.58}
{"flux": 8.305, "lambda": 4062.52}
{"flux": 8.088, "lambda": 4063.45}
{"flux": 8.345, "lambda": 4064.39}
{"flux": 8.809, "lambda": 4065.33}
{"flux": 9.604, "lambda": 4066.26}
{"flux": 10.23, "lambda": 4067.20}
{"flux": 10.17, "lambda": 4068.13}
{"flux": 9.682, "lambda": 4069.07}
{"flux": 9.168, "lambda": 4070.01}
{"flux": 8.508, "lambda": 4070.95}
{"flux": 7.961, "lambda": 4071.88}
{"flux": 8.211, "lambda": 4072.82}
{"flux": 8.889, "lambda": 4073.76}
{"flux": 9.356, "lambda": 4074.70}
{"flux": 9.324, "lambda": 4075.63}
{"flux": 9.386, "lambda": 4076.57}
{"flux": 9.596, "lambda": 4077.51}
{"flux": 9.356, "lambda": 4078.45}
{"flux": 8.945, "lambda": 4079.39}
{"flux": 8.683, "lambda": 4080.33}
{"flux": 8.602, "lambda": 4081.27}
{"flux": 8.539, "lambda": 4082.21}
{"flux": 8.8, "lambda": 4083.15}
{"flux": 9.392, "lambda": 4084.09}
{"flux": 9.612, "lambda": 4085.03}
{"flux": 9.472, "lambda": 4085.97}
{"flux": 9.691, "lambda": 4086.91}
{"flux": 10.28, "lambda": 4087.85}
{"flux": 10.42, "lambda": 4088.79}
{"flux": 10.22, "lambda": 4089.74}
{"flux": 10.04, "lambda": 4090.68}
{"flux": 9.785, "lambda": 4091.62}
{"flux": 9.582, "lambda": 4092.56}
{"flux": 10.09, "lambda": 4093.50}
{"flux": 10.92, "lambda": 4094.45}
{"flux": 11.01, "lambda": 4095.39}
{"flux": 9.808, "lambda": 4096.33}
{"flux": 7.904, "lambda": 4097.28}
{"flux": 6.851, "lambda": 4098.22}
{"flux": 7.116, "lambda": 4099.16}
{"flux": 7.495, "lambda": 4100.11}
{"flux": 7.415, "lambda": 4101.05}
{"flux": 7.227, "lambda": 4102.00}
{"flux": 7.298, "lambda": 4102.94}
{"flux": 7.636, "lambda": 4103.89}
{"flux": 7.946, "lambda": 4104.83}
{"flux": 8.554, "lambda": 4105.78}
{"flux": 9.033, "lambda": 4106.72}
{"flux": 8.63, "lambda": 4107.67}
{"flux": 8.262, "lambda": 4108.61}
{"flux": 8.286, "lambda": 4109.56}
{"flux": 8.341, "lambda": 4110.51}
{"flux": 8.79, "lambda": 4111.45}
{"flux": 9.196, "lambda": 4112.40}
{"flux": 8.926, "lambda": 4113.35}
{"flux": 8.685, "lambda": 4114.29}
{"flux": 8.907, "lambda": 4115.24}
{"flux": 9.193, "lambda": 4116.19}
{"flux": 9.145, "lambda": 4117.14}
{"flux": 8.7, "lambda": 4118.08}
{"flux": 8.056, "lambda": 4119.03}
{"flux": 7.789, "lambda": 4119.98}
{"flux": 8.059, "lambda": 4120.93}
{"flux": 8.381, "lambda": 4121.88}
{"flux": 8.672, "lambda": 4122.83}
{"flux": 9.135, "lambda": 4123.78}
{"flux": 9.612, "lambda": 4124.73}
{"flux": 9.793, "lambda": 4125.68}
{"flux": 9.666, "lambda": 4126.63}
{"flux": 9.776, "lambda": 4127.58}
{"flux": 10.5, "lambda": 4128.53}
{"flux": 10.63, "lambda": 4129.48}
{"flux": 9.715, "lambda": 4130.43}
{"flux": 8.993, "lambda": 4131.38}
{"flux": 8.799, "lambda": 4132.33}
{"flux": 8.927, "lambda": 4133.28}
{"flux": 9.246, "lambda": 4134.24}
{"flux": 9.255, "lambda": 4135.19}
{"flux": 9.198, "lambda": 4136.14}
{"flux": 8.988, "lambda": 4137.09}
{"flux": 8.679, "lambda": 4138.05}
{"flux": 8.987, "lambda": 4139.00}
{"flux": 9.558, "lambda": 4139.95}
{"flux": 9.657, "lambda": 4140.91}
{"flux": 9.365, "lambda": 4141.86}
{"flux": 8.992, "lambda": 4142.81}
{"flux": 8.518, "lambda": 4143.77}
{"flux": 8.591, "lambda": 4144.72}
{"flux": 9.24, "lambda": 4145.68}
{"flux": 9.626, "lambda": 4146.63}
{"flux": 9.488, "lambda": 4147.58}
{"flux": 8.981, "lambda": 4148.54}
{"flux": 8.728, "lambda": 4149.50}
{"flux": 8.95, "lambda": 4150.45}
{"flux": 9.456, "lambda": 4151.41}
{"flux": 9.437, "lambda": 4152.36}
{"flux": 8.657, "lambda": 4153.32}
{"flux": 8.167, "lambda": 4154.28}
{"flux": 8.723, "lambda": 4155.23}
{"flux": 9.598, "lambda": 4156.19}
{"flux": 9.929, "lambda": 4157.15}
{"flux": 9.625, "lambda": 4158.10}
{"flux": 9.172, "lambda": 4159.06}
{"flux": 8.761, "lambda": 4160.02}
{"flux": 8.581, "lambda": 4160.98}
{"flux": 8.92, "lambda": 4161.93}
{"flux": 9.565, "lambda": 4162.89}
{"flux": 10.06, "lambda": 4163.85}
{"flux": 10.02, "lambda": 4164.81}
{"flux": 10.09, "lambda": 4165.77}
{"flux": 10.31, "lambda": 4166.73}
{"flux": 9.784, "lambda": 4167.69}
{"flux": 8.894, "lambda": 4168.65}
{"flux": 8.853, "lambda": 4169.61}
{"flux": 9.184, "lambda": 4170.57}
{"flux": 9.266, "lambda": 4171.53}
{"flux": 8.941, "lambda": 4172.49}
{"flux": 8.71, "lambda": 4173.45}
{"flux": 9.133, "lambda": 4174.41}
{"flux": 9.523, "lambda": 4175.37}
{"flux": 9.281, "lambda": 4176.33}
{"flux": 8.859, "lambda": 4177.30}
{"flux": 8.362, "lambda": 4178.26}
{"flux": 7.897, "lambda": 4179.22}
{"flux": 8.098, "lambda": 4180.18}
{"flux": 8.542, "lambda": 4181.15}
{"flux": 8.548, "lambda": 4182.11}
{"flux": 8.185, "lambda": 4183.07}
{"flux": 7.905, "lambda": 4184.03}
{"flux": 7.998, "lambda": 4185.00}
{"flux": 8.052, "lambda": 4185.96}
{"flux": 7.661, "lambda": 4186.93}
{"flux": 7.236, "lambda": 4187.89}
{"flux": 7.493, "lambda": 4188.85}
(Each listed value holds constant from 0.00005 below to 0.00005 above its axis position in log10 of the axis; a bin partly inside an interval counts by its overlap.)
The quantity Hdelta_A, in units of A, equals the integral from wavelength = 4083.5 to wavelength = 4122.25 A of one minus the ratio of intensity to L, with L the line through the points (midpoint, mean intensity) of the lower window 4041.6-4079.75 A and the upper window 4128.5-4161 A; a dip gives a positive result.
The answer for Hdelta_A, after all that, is 1.1 A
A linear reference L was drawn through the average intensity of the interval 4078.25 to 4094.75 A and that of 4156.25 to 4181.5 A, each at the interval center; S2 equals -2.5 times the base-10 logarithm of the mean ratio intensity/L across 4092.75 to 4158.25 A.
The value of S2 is 0.054 mag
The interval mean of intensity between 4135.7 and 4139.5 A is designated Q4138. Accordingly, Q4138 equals 8.97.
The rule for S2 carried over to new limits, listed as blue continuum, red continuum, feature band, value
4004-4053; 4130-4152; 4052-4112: 0.057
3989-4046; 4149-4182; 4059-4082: 0.050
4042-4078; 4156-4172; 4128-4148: 0.006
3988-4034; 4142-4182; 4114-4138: 0.015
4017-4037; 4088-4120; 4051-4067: 0.065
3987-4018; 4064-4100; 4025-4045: -0.013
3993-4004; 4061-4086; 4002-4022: -0.032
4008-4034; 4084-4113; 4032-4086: 0.017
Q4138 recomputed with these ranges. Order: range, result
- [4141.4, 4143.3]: 9.16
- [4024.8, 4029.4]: 9.61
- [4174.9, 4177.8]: 9.2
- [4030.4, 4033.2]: 9.58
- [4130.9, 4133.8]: 8.9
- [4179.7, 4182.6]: 8.39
